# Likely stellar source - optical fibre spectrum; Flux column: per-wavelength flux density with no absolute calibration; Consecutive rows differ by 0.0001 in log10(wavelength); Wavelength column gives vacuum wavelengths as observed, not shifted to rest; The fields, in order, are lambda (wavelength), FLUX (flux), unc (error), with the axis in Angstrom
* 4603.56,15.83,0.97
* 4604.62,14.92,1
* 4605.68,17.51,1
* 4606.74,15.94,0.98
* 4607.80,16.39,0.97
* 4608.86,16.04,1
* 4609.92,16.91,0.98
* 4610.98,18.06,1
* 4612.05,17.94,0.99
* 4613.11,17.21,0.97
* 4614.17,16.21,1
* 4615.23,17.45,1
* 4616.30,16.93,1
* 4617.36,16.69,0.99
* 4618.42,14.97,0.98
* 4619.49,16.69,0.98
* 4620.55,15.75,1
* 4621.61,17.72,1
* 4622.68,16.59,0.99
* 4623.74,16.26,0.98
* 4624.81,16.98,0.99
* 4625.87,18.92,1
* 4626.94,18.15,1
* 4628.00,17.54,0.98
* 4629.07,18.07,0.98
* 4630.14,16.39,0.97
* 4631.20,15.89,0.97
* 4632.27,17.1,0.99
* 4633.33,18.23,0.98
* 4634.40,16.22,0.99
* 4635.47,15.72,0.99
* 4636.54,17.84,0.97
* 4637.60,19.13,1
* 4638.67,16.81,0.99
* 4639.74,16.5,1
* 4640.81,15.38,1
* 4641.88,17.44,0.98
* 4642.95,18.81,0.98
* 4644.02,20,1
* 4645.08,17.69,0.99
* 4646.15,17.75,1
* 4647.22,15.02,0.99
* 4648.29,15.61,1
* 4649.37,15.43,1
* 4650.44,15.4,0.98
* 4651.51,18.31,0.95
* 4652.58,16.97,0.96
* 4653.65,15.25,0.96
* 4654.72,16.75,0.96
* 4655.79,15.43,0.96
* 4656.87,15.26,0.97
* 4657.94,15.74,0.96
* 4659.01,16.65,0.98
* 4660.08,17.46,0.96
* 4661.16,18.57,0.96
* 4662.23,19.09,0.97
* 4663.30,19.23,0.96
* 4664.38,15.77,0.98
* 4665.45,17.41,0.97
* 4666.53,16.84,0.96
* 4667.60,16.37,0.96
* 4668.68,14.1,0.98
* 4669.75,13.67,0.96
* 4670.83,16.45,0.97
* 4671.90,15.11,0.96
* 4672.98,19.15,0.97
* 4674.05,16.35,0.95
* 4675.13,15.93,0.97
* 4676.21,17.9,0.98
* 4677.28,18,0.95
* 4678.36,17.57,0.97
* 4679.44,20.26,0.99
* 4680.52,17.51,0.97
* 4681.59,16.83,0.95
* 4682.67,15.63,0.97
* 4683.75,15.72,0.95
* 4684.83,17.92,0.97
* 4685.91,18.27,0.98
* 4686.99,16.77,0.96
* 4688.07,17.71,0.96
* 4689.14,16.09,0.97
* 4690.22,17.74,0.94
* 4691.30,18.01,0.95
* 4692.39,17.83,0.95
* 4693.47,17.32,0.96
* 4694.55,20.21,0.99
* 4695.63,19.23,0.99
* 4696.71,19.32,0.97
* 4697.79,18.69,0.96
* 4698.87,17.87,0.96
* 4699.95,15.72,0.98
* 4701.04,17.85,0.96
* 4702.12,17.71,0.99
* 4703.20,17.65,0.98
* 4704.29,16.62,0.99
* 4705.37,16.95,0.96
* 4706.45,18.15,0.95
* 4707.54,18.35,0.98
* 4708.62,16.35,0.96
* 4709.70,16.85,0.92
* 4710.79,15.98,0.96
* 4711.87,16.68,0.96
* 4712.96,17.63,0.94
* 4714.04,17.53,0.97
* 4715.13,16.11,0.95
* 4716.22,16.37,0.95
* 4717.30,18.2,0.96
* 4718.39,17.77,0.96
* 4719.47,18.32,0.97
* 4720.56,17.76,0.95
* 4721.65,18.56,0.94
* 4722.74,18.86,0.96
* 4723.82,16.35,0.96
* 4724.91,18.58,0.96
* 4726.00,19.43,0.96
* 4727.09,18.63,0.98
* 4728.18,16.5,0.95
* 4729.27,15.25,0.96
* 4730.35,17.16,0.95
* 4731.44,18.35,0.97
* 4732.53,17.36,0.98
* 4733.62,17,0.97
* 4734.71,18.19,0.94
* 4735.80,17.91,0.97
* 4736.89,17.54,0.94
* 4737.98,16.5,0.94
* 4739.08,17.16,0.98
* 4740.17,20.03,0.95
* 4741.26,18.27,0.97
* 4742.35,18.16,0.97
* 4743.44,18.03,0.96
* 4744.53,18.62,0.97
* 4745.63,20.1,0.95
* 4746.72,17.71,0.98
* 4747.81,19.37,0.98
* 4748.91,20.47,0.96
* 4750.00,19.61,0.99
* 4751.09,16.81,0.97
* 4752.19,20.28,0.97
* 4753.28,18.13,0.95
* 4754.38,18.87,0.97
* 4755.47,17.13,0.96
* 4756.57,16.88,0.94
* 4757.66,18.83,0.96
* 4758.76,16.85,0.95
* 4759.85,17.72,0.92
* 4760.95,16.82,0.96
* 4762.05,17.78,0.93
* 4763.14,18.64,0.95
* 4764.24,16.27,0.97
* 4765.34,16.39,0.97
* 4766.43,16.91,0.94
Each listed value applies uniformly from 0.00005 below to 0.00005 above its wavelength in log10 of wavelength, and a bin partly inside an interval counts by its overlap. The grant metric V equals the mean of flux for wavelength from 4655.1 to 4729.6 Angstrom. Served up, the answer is 17.3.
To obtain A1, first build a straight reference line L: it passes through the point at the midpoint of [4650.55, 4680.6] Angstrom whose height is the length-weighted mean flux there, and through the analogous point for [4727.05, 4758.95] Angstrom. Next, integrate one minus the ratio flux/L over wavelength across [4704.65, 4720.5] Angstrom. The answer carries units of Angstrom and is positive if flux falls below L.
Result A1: 0.3 Angstrom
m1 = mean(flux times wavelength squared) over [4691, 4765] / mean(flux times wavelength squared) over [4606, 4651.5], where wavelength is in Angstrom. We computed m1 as 1.10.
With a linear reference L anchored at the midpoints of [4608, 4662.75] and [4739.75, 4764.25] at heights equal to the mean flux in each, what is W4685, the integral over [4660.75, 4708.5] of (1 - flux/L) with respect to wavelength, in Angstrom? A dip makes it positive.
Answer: 0.4 Angstrom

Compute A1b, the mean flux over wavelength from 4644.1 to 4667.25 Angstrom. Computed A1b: 16.8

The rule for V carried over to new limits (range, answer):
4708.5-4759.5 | 17.9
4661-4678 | 16.8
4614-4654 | 17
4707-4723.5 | 17.4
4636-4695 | 17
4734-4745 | 18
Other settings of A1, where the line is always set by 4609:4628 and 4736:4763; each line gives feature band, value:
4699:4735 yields 1.0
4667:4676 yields 0.8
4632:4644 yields -0.1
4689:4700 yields -0.3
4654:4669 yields 0.5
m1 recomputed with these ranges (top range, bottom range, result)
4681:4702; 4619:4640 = 1.06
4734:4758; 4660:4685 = 1.11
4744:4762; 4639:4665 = 1.13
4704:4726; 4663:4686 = 1.05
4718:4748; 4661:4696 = 1.06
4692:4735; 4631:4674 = 1.08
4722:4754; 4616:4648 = 1.11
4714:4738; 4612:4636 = 1.09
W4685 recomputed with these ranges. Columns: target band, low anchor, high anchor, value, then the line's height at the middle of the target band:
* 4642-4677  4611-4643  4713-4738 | 0.96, 17.2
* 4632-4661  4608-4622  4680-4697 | 0.53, 17.1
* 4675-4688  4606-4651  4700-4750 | -0.02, 17.4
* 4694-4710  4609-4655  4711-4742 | -0.36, 17.5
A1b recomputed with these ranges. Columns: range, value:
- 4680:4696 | 17.5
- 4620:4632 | 17.1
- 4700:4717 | 17.1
